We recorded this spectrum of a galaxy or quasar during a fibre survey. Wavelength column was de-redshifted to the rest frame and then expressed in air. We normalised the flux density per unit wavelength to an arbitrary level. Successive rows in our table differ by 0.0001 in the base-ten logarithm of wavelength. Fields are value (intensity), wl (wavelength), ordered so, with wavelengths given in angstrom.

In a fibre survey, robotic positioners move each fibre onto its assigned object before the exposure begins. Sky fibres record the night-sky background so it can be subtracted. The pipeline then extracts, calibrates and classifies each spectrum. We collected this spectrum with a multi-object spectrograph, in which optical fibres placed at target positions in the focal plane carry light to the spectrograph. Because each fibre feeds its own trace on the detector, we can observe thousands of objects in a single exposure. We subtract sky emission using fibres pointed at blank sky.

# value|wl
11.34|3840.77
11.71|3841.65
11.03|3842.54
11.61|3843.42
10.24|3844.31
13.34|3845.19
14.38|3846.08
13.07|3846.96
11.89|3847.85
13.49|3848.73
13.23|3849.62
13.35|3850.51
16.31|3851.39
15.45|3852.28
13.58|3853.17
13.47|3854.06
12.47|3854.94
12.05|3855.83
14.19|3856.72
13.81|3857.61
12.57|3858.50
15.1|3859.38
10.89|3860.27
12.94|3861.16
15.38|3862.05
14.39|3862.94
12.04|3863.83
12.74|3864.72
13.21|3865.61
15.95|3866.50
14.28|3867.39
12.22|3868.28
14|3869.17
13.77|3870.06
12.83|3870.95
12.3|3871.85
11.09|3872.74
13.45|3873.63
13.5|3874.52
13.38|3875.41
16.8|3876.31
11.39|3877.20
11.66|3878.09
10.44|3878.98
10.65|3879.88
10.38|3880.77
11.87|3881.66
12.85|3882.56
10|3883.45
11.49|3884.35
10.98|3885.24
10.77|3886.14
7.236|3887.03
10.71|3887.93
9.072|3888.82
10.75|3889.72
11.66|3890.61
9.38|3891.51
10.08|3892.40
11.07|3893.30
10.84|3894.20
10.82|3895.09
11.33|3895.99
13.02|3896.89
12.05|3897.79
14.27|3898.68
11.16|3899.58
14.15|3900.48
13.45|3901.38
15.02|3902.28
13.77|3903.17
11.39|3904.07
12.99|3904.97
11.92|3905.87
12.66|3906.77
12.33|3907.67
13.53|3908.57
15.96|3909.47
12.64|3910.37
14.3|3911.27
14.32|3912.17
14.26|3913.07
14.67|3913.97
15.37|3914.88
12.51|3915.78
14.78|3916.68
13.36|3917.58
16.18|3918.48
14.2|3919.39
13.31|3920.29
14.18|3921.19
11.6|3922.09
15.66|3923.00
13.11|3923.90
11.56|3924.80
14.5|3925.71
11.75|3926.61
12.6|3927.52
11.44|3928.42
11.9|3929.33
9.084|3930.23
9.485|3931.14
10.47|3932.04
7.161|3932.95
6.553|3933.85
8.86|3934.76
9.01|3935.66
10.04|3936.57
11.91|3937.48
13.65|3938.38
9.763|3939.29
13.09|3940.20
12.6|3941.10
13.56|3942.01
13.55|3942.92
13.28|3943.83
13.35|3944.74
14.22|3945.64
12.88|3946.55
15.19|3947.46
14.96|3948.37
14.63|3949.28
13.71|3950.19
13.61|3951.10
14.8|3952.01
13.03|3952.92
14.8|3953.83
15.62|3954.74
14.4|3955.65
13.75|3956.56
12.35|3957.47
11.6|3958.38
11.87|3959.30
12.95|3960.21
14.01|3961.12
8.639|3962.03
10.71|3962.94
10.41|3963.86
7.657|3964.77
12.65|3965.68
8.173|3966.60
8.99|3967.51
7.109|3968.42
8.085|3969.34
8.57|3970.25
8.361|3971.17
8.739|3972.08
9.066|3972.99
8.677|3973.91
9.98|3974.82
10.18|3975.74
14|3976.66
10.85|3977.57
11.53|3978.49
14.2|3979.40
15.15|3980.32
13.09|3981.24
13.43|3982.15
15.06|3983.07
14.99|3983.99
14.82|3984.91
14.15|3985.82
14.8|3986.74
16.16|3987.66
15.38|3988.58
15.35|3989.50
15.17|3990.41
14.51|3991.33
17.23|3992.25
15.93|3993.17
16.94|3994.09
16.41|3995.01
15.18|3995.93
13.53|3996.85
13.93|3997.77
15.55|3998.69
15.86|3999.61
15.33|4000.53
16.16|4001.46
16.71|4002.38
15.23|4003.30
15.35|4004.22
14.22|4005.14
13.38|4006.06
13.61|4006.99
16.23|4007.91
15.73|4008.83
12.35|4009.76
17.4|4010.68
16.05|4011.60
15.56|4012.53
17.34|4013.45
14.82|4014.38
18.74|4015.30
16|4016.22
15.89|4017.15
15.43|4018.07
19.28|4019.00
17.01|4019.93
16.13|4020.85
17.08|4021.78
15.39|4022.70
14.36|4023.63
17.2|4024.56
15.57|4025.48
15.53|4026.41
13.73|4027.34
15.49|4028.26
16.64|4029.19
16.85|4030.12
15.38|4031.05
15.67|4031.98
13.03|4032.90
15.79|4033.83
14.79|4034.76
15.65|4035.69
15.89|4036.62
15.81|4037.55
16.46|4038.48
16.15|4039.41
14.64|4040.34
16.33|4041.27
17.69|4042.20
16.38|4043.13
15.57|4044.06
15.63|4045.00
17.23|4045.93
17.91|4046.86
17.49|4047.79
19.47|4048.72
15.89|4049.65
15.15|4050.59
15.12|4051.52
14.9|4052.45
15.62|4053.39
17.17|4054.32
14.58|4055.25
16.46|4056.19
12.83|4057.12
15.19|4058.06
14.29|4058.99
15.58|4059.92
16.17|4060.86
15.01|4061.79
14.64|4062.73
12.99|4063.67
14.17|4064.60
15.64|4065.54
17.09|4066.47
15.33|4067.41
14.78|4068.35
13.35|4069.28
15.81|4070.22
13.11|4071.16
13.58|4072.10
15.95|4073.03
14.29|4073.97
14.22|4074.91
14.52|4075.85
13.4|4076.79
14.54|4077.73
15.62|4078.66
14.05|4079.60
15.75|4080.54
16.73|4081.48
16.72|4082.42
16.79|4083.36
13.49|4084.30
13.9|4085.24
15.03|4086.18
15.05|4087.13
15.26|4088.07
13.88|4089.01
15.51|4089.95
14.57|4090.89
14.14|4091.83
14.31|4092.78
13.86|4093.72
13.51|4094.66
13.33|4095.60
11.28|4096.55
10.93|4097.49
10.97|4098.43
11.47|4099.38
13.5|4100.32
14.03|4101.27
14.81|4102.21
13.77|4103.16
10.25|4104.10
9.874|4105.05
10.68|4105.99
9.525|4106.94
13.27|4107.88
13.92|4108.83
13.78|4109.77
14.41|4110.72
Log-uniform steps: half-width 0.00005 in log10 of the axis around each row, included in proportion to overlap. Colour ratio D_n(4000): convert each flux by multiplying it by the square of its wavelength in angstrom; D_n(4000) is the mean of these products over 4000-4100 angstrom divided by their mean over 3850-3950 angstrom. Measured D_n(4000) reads 1.3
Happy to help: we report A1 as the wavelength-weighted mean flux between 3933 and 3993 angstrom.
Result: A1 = 12.3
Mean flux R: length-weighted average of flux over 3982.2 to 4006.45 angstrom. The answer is 15.3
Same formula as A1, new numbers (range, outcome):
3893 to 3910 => 12.7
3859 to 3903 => 12.2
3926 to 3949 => 11.7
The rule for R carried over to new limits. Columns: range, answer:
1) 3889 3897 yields 10.8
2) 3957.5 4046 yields 14.3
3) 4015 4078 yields 15.6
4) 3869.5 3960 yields 12.5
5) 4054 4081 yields 14.8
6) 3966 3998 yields 12.8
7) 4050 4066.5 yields 15.1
